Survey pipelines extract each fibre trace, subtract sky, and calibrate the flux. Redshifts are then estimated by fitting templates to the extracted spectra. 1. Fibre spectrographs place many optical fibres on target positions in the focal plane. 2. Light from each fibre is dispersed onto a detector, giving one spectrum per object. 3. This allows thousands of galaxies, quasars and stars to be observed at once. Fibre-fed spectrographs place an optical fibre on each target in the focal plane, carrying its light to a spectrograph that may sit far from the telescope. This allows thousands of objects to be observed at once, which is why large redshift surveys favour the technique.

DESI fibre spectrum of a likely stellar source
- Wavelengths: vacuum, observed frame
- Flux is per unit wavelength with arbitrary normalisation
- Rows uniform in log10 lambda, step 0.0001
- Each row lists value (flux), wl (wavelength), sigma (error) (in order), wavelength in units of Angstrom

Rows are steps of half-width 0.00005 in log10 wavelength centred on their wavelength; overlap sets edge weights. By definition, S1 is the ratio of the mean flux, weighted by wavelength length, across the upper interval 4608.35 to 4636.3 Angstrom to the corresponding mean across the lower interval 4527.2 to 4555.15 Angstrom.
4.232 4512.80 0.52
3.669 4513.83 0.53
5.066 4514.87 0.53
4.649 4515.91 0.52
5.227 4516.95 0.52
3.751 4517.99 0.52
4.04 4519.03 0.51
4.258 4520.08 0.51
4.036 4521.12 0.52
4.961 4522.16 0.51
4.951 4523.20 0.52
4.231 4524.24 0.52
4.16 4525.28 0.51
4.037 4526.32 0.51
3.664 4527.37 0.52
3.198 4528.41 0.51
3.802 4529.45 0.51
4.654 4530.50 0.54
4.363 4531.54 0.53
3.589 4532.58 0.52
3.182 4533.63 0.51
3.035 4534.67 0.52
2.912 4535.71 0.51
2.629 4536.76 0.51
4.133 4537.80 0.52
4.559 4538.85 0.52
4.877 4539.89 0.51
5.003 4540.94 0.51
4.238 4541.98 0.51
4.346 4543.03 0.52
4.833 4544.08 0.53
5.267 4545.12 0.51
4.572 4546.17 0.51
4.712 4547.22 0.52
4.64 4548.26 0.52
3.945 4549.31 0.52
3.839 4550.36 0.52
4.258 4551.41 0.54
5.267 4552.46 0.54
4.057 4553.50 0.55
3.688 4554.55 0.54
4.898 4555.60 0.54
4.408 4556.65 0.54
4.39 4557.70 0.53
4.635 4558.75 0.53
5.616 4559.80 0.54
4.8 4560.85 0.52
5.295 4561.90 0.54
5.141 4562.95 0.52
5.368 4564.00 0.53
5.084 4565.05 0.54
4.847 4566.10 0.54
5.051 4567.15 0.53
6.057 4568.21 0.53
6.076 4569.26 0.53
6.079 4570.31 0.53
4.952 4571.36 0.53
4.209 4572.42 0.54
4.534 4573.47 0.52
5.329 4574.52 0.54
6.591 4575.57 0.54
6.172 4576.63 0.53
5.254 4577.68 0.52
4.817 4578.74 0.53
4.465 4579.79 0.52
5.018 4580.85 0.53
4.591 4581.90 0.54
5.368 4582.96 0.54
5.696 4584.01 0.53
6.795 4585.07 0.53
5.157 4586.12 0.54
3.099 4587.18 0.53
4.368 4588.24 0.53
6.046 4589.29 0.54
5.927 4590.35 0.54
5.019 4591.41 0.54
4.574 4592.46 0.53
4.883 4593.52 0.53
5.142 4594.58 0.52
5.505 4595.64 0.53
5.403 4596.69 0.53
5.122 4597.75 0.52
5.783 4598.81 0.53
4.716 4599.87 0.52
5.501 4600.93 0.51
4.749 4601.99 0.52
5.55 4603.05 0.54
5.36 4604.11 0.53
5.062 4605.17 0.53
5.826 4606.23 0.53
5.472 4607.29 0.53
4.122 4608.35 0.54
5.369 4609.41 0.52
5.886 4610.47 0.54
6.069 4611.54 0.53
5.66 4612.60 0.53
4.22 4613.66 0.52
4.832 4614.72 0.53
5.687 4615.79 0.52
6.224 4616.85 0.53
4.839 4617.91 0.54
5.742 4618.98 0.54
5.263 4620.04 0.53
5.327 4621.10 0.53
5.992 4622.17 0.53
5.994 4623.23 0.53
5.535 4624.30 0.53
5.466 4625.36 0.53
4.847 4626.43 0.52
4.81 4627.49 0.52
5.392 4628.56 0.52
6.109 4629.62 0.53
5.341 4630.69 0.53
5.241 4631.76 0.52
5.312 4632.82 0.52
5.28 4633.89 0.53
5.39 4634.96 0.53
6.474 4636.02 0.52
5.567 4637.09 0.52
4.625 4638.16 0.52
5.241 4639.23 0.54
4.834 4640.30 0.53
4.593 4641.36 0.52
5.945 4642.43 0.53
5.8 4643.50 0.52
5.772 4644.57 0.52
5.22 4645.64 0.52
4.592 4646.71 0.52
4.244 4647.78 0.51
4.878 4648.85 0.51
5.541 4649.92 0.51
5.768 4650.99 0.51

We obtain 1.32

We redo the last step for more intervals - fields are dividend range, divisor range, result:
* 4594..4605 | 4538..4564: 1.14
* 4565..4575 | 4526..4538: 1.46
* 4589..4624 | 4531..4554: 1.28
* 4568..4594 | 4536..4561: 1.17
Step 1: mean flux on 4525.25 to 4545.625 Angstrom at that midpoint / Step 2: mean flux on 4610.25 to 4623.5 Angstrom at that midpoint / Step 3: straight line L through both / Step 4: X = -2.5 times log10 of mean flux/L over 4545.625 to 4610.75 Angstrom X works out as -0.06 mag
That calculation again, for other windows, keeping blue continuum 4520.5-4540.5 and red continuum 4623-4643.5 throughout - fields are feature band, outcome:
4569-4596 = -0.12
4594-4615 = -0.06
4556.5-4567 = -0.14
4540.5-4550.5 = -0.10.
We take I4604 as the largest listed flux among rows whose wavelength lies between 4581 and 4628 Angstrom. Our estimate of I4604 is 6.795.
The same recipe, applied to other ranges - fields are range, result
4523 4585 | 6.591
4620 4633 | 6.109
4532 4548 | 5.267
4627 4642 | 6.474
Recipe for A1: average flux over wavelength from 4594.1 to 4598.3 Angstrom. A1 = 5.3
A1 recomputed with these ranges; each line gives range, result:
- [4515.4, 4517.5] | 4.92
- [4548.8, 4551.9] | 4.01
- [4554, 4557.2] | 4.32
